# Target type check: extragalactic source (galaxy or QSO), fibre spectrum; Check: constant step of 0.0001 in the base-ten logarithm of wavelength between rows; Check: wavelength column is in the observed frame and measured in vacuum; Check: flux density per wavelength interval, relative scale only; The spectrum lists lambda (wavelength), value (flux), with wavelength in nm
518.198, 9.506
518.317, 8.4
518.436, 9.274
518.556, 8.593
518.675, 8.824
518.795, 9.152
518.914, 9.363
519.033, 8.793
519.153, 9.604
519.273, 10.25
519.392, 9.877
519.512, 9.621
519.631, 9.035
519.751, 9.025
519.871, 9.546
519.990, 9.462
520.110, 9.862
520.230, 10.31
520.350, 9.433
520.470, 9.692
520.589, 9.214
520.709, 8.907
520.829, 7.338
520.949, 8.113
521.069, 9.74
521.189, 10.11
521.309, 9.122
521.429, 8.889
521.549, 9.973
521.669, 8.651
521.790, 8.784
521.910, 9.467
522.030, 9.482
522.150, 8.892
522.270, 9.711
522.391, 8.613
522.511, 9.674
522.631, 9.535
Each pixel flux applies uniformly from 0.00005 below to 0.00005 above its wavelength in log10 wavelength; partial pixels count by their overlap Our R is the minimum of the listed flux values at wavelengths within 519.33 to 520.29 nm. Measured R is 9.025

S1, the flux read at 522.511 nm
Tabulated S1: 9.674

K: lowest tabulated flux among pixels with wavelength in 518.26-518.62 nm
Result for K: 8.4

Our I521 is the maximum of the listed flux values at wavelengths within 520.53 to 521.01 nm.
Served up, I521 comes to 9.214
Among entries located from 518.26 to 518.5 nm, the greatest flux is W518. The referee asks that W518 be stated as 9.274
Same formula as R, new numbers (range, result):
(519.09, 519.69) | 9.035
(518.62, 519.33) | 8.793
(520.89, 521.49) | 8.113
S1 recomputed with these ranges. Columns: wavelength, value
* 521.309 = 9.122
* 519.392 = 9.877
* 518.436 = 9.274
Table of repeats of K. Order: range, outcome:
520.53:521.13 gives 7.338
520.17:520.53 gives 9.433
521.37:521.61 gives 8.889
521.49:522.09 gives 8.651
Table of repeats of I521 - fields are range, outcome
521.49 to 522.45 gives 9.973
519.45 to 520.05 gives 9.621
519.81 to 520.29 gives 10.31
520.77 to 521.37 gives 10.11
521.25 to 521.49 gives 9.122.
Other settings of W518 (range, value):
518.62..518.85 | 9.152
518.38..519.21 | 9.604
